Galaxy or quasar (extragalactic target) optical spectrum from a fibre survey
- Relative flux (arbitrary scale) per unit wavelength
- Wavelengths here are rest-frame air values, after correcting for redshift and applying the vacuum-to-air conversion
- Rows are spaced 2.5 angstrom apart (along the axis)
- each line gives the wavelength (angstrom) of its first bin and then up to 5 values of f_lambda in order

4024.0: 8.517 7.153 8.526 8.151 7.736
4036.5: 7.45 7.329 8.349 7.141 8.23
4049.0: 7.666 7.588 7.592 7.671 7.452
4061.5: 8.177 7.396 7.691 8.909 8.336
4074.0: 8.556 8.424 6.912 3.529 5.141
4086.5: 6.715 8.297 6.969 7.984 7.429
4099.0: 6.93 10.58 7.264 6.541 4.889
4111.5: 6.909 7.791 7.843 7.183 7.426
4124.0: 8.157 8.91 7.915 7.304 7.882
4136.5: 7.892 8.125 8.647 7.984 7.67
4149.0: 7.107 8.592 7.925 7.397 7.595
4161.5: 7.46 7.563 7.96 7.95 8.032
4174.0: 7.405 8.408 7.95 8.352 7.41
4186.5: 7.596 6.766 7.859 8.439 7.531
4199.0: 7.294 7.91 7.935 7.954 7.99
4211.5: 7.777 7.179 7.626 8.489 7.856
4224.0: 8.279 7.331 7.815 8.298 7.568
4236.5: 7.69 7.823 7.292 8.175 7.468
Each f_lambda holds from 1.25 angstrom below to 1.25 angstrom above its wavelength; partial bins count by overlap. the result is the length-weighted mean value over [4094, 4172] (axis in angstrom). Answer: 7.71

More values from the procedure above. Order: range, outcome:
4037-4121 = 7.44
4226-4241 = 7.75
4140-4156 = 7.96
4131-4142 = 7.97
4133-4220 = 7.82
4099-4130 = 7.59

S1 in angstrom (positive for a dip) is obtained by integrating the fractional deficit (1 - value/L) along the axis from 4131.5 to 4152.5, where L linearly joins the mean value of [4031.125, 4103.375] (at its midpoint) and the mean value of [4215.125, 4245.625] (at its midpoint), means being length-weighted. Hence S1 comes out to -0.6 angstrom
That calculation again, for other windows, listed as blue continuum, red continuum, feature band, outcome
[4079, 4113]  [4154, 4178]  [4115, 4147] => -2.65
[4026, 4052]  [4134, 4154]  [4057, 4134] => 4.21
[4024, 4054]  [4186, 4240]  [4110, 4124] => 0.59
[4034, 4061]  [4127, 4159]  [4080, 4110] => 3.48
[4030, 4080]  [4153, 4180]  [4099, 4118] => 1.09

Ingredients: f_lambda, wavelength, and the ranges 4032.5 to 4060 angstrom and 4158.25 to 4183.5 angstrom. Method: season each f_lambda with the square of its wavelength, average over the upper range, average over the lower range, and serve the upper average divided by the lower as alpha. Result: 1.09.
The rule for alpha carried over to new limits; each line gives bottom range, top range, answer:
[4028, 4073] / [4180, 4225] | 1.07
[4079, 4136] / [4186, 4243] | 1.12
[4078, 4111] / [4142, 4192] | 1.17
